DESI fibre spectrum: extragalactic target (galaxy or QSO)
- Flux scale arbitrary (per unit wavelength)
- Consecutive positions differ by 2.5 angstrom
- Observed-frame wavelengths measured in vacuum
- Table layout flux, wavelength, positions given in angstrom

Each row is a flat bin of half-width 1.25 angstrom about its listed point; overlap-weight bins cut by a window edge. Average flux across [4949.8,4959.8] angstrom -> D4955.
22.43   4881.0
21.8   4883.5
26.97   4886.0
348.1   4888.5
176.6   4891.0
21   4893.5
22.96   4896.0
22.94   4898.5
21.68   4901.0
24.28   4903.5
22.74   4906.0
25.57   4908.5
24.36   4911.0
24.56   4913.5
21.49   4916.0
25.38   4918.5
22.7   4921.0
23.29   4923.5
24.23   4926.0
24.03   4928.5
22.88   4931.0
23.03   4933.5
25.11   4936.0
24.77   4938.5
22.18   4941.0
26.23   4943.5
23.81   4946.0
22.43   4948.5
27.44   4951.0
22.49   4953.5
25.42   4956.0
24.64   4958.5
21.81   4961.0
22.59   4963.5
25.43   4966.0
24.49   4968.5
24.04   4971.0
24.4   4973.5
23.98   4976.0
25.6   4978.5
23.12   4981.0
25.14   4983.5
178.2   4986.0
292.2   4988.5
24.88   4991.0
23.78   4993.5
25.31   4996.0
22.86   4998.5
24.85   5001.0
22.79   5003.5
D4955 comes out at 25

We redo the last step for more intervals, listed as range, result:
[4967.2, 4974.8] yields 24.3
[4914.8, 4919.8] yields 23.4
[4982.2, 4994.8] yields 108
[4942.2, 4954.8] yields 24.5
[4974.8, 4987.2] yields 54.8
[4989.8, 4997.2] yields 24.7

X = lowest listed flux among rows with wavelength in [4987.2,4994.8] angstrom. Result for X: 23.78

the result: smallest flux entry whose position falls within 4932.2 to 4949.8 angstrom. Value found 22.18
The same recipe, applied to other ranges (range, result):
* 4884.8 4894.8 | 21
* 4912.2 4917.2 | 21.49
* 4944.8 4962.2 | 21.81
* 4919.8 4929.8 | 22.7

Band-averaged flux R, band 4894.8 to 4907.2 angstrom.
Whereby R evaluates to 22.9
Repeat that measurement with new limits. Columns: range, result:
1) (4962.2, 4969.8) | 24.2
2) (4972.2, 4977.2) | 24.2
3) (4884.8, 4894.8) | 143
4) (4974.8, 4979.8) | 24.8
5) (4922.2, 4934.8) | 23.5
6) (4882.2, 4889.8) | 132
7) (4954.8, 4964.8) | 23.6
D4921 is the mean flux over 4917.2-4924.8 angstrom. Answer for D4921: 23.8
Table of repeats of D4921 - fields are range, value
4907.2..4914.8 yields 24.8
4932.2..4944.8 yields 24.3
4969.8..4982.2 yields 24.2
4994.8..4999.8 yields 24.1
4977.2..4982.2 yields 24.4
